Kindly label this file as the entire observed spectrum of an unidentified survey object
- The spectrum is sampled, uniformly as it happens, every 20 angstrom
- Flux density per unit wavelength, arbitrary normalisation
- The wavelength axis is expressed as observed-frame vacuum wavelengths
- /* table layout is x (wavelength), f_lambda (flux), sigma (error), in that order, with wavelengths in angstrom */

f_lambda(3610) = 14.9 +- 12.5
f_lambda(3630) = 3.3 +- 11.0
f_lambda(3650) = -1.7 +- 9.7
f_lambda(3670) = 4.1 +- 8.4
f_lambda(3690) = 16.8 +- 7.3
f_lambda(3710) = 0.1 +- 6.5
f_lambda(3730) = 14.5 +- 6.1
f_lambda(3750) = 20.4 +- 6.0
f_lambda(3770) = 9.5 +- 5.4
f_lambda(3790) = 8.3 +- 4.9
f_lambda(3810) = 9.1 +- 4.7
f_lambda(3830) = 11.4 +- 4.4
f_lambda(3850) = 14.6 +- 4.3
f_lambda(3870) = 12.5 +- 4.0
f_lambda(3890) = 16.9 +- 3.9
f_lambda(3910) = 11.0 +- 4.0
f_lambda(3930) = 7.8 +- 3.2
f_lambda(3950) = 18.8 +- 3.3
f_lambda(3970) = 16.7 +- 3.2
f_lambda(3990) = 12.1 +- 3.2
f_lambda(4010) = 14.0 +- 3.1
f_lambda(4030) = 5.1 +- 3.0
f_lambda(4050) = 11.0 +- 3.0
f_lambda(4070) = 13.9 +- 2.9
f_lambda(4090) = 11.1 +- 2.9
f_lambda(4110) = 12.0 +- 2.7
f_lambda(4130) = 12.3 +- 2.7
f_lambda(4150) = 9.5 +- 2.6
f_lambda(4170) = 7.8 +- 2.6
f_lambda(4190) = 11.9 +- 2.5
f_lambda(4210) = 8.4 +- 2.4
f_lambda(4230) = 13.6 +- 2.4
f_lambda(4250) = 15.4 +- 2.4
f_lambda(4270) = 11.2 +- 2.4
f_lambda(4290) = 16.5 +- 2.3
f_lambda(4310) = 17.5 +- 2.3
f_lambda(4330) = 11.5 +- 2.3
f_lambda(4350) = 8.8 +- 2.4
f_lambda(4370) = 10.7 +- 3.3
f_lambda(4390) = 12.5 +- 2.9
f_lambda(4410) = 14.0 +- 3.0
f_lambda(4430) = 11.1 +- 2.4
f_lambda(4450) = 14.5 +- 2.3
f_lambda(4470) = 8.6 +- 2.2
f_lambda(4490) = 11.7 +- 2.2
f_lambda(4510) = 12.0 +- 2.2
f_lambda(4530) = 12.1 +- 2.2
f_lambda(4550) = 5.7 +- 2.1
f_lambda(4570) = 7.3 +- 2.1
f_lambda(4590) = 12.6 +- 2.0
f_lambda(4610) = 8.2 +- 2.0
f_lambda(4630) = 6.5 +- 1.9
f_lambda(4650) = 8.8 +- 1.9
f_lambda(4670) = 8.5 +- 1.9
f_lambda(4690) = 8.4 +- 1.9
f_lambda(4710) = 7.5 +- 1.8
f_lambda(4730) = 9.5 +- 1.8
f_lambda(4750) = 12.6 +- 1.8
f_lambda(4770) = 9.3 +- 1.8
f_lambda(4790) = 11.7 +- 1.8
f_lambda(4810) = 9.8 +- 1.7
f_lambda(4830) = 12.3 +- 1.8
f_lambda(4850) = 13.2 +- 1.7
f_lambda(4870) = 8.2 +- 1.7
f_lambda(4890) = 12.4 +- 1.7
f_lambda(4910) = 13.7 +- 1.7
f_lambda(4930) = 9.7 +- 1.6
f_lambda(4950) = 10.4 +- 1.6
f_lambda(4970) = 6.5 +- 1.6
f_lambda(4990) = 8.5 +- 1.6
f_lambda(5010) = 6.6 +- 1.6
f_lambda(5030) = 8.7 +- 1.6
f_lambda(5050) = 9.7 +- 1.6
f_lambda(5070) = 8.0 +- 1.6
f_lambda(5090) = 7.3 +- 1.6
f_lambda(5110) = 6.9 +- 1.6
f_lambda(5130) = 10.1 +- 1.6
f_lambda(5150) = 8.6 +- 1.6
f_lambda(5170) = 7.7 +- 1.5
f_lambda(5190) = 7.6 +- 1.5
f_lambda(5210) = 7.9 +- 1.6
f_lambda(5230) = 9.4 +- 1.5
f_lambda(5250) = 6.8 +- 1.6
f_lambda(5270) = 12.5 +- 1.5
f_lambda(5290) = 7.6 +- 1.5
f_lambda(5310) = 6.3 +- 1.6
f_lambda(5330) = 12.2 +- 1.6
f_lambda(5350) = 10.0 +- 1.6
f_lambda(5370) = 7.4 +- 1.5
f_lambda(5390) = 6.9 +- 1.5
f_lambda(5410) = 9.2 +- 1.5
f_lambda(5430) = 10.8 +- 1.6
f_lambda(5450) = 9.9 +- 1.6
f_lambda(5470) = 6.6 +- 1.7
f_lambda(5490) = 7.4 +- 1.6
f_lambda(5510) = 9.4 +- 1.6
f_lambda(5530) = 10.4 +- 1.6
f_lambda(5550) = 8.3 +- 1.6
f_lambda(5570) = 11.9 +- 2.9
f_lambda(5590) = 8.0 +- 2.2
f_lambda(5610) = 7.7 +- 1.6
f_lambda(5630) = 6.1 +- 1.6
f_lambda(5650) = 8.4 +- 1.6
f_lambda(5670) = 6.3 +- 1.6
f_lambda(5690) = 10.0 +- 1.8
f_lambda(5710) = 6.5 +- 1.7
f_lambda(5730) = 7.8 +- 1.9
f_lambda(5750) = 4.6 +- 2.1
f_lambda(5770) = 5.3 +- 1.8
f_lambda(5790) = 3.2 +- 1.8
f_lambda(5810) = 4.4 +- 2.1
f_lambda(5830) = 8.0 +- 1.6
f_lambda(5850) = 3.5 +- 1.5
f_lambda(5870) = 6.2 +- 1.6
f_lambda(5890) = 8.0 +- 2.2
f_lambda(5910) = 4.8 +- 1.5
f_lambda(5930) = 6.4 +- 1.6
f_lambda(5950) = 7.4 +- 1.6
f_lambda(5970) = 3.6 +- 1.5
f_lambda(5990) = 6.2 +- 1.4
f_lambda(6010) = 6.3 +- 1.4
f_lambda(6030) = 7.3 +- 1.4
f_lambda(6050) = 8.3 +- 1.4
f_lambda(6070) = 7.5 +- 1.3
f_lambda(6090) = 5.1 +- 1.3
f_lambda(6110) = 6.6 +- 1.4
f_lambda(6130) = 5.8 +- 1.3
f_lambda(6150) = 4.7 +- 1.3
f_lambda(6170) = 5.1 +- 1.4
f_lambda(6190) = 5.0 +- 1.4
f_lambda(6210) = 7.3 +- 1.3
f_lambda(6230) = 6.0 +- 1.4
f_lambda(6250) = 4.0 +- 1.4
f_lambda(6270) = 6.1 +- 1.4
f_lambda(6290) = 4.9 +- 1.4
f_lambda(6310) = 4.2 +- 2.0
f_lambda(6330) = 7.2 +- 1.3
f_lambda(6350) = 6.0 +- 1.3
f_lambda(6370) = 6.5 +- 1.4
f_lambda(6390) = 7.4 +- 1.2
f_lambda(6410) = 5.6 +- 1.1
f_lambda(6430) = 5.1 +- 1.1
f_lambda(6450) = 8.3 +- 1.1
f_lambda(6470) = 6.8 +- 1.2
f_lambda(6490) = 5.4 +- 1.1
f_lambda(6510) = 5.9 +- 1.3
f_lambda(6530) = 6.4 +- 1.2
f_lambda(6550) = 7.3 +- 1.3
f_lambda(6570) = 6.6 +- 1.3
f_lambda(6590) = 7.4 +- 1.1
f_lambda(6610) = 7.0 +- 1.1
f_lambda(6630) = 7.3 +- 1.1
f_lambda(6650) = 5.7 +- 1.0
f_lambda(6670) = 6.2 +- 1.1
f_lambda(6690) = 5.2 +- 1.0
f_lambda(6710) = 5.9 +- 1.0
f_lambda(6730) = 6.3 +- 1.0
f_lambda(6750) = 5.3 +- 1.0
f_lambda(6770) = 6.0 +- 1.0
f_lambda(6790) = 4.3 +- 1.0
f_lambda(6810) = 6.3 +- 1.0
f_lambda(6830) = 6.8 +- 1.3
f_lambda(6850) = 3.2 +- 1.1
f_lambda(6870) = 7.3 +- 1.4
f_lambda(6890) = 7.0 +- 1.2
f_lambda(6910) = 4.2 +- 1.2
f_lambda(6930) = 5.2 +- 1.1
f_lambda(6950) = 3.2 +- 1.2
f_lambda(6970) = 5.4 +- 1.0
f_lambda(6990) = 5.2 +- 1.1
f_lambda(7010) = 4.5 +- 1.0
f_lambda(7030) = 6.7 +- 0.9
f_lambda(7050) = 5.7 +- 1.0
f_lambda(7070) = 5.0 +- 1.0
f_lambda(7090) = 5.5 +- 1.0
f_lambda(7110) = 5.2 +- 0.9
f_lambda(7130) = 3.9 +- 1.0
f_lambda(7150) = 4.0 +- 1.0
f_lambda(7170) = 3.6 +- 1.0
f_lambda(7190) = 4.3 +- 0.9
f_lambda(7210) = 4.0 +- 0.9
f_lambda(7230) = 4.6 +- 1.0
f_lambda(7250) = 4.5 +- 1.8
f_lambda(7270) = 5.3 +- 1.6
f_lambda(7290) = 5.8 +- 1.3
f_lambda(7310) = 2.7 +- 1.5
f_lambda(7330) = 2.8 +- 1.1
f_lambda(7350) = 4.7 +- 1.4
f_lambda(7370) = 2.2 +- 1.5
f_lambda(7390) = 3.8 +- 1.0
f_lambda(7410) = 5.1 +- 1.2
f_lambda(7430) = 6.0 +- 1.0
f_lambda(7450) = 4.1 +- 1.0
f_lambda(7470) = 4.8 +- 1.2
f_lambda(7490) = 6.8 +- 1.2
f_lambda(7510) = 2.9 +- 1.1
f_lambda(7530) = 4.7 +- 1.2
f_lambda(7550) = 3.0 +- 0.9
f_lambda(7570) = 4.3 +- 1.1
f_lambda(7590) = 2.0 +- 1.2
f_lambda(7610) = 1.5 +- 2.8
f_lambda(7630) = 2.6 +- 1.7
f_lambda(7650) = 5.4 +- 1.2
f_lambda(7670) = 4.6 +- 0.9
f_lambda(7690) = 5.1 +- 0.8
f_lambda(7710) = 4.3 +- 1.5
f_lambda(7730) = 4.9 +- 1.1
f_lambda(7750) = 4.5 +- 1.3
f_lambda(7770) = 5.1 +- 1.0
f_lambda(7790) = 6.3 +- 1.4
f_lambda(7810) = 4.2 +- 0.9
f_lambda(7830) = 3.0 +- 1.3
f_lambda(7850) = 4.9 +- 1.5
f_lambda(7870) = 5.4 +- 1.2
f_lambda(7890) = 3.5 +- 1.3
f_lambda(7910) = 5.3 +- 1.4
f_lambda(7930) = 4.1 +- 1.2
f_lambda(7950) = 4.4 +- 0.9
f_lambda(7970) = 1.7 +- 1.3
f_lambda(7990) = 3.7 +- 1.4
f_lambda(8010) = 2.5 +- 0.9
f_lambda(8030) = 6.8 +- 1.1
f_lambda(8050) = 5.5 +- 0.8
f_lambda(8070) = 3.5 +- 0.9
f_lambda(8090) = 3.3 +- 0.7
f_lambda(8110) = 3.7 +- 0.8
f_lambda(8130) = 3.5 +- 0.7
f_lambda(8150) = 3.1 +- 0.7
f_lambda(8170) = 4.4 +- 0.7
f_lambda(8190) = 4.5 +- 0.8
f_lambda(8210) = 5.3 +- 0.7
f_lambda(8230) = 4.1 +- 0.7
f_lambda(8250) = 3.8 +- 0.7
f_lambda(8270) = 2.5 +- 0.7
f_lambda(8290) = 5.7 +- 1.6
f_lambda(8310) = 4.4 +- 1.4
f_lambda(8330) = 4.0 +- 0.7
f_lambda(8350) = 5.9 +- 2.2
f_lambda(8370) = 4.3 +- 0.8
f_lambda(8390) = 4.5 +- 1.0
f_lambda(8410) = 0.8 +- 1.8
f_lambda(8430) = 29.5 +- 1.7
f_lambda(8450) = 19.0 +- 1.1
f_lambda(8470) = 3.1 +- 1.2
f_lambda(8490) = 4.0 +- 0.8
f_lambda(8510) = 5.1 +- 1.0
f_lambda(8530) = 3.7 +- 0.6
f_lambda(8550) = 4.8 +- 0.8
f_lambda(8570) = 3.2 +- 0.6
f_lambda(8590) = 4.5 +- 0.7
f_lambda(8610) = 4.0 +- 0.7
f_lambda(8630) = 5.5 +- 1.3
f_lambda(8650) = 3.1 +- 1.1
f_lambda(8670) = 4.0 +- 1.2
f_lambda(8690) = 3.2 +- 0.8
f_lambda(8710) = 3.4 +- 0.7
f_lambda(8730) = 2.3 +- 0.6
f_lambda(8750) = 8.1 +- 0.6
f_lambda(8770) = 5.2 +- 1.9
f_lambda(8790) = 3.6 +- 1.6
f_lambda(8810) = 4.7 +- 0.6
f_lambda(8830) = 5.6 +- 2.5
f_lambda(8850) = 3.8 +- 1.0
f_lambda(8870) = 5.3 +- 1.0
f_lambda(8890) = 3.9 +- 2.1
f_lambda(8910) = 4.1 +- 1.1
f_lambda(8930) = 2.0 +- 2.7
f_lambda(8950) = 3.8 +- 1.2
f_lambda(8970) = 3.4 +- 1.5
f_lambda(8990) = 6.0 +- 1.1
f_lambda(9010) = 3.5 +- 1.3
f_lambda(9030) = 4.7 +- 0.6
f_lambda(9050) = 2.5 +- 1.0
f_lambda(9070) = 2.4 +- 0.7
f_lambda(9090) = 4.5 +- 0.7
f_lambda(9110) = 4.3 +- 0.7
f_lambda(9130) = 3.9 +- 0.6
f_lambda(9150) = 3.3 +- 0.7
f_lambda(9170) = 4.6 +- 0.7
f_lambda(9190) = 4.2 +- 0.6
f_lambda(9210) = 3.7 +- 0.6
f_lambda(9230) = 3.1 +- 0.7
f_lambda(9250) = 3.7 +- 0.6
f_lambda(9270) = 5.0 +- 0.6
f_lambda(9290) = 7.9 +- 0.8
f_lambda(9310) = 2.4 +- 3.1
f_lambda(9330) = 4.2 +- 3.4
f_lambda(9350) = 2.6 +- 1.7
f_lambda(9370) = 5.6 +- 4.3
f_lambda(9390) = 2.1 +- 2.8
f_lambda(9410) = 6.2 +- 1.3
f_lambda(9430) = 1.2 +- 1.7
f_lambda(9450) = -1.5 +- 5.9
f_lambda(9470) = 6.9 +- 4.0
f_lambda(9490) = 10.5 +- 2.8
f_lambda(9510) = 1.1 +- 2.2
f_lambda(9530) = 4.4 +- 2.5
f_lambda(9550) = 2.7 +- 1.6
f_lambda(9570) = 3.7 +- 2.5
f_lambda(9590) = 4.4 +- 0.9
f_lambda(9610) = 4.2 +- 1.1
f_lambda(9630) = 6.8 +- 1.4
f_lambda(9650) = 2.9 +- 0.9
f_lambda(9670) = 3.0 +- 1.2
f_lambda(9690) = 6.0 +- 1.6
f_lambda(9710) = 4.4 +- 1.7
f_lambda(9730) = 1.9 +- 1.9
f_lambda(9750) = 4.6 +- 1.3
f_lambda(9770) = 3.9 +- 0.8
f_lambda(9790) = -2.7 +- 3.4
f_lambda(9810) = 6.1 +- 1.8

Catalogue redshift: 1.263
